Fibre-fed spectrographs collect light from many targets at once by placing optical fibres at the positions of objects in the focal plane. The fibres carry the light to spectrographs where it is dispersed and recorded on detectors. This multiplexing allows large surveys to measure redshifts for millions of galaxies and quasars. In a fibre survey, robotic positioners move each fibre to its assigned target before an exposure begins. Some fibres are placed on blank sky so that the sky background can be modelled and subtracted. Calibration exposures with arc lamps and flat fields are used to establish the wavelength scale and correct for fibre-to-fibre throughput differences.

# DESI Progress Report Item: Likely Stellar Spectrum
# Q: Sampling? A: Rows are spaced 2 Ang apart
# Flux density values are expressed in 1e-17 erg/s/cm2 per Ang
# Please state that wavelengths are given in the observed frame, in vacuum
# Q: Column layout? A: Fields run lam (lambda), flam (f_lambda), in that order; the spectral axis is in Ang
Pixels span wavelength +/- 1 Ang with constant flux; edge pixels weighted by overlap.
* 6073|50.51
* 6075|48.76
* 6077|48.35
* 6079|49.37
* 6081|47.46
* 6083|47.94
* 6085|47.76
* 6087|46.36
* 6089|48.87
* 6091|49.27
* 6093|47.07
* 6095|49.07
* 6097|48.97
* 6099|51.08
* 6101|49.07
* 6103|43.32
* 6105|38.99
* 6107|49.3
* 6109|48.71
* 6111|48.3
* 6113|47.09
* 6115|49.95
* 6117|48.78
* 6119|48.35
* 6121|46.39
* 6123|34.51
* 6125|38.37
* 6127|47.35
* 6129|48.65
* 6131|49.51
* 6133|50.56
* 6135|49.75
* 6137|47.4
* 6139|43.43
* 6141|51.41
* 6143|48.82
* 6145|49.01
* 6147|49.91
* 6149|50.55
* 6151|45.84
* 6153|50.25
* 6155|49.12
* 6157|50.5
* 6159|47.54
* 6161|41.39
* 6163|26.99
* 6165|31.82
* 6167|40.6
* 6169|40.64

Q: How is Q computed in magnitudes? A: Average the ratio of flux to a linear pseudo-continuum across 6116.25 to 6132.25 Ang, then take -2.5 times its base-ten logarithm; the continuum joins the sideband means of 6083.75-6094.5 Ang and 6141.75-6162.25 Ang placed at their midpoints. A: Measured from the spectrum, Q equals 0.06 mag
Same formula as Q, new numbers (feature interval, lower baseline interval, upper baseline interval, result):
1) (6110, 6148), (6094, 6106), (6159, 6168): -0.13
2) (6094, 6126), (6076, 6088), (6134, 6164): 0.03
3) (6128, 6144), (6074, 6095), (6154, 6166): -0.12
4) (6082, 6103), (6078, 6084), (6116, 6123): -0.02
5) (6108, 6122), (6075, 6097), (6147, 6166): -0.04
